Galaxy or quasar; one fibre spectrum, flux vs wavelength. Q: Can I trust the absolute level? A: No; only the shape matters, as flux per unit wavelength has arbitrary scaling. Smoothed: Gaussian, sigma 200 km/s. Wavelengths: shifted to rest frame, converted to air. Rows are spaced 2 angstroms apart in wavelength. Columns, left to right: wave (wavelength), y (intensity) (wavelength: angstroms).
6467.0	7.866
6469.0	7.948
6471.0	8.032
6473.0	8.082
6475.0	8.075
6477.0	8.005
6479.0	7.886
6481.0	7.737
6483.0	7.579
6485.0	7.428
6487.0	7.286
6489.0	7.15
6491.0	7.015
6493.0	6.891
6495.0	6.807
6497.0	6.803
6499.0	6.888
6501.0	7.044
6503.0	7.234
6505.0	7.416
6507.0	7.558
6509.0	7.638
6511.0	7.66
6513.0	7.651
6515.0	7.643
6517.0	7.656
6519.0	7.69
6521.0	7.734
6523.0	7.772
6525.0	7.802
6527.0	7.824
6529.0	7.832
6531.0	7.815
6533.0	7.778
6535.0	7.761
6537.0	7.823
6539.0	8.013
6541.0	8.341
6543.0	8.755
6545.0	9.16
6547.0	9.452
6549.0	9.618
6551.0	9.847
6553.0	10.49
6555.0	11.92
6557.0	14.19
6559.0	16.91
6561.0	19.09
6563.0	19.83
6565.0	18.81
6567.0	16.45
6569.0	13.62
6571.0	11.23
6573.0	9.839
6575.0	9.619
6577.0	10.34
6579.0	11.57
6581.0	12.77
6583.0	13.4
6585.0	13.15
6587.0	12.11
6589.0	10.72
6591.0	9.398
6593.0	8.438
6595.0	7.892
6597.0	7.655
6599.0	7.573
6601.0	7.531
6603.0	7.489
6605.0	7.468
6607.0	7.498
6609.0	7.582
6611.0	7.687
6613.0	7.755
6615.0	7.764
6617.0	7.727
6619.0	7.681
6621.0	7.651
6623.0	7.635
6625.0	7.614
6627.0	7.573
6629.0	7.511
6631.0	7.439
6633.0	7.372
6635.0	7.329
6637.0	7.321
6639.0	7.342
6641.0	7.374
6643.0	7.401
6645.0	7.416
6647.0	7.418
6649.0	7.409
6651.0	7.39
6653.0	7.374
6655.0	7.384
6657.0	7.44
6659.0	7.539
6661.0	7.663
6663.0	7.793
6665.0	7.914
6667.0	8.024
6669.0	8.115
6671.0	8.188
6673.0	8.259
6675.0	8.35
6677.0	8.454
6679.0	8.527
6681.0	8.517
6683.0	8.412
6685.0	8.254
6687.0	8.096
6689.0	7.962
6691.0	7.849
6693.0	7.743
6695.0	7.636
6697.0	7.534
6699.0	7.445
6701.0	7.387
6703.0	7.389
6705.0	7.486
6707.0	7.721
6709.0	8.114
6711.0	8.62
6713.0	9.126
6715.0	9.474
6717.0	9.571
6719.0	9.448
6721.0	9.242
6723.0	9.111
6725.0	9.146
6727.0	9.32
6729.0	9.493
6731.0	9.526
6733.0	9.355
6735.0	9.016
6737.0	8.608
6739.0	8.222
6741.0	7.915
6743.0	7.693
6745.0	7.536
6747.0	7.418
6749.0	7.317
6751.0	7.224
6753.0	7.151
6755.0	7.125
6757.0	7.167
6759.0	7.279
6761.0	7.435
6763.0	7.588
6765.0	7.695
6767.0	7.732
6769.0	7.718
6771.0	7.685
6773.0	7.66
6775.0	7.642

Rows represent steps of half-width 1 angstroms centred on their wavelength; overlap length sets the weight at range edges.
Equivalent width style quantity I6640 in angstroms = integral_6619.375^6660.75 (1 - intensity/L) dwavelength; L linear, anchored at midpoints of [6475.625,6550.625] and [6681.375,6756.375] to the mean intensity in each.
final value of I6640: 3.1 angstroms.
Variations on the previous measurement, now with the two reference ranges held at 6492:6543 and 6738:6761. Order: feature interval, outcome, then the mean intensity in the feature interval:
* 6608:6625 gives -0.3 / 7.68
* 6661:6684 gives -2.2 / 8.21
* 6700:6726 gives -3.9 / 8.6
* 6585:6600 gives -3.7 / 9.38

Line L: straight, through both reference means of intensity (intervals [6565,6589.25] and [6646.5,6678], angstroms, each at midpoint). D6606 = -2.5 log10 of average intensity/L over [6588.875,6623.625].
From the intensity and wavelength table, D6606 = 0.343 mag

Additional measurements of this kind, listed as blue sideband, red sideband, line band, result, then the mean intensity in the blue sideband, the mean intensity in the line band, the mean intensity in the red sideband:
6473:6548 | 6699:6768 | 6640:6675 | 0.05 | 7.7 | 7.67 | 8.21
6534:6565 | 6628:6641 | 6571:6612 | 0.01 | 11.7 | 9.53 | 7.38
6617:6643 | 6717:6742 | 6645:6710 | 0.05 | 7.49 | 7.83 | 9.05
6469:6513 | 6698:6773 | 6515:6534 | -0.03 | 7.46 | 7.76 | 8.17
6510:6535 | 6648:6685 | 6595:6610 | 0.04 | 7.74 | 7.57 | 7.94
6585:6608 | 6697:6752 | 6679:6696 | 0.06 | 8.73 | 8.09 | 8.43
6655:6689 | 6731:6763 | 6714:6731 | -0.18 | 8.07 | 9.36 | 7.81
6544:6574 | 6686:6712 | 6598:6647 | 0.39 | 13.4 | 7.53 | 7.77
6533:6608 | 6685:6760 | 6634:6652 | 0.29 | 10.9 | 7.38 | 8.2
